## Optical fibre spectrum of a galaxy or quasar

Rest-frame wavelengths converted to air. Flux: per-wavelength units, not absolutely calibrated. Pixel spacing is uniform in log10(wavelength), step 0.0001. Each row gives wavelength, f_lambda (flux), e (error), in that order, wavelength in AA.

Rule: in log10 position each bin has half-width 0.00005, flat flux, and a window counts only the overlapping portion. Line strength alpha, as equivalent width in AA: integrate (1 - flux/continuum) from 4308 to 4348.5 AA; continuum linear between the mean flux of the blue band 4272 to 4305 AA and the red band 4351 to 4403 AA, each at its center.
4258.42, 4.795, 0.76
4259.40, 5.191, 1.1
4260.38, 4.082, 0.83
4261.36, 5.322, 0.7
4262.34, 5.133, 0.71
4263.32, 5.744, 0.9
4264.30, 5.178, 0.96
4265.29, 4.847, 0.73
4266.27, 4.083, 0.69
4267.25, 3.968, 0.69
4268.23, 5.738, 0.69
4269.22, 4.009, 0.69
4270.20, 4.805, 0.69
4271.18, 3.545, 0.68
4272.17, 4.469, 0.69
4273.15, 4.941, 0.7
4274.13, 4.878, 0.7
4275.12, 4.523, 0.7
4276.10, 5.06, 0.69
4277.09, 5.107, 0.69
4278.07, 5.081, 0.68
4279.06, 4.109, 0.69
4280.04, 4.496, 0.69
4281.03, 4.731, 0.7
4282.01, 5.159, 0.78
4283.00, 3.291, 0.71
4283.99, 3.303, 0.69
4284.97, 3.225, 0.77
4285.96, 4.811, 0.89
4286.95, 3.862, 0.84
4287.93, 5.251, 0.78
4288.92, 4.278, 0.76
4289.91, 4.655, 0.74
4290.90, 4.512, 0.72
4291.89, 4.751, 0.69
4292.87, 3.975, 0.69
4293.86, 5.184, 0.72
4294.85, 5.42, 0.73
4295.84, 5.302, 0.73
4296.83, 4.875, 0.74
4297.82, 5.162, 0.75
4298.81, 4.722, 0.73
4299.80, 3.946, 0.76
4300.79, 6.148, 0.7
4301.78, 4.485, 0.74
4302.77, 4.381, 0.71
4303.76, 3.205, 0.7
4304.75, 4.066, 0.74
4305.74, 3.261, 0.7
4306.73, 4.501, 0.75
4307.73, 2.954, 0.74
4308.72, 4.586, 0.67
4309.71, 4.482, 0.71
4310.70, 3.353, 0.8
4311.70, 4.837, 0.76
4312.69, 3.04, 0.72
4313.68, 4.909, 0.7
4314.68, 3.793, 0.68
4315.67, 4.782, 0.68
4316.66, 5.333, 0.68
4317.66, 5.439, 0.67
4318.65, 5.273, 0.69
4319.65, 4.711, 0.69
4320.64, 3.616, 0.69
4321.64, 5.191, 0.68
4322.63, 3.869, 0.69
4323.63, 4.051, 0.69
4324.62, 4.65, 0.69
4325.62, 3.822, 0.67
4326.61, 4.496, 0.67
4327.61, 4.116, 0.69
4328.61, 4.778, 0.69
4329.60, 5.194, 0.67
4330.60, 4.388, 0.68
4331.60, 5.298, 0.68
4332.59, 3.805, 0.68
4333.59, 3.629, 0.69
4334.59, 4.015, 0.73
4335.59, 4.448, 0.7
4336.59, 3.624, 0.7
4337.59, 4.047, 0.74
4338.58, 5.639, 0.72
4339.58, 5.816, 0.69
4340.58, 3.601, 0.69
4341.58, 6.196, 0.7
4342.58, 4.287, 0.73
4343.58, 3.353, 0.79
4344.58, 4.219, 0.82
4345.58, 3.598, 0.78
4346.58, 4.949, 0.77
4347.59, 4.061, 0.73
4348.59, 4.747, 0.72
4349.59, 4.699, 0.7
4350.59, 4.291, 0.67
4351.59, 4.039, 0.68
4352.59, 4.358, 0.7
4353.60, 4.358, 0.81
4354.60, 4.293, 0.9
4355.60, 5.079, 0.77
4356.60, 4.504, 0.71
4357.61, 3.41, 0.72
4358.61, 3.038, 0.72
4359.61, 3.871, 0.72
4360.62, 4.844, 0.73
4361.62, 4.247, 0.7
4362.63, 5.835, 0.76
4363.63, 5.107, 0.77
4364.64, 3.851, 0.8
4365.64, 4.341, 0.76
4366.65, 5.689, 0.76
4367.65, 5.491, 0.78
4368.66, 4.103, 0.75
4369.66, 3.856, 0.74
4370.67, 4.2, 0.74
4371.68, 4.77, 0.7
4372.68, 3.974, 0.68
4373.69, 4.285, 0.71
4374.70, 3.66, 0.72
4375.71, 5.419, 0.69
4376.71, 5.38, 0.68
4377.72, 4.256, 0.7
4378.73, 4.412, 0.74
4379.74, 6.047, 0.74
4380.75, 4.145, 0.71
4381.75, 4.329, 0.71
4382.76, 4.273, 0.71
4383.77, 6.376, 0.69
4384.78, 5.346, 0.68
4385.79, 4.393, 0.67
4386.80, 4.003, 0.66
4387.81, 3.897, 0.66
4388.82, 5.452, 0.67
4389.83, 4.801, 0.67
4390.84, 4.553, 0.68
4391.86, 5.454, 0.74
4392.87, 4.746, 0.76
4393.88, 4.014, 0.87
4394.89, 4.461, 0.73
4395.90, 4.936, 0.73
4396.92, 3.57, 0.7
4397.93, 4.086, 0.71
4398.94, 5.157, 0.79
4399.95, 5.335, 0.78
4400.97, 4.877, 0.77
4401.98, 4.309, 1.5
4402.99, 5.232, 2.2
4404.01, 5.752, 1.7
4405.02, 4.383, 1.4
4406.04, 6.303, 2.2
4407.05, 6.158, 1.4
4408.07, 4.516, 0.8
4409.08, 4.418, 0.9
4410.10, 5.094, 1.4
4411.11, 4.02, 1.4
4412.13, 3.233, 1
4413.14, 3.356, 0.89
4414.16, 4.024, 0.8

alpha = 1.33 AA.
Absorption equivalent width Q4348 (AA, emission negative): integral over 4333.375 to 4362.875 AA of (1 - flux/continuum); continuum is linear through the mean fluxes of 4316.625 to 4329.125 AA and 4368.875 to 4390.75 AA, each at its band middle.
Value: 1.37 AA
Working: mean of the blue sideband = 4.54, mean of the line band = 4.36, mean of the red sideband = 4.63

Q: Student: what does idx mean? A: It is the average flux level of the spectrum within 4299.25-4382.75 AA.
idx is 4.42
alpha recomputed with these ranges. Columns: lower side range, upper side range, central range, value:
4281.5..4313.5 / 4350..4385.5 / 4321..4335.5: 0.2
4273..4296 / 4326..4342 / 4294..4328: 0.9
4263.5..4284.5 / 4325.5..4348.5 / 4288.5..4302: -0.9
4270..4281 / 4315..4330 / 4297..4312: 1.1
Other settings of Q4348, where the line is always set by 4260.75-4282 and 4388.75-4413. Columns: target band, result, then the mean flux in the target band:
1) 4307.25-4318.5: 1.0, 4.35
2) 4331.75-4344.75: 1.0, 4.39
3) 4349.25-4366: 1.4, 4.36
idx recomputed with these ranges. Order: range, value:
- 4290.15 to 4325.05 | 4.48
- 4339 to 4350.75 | 4.5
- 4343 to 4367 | 4.36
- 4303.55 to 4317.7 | 4.15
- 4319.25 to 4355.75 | 4.41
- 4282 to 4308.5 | 4.38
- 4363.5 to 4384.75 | 4.67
